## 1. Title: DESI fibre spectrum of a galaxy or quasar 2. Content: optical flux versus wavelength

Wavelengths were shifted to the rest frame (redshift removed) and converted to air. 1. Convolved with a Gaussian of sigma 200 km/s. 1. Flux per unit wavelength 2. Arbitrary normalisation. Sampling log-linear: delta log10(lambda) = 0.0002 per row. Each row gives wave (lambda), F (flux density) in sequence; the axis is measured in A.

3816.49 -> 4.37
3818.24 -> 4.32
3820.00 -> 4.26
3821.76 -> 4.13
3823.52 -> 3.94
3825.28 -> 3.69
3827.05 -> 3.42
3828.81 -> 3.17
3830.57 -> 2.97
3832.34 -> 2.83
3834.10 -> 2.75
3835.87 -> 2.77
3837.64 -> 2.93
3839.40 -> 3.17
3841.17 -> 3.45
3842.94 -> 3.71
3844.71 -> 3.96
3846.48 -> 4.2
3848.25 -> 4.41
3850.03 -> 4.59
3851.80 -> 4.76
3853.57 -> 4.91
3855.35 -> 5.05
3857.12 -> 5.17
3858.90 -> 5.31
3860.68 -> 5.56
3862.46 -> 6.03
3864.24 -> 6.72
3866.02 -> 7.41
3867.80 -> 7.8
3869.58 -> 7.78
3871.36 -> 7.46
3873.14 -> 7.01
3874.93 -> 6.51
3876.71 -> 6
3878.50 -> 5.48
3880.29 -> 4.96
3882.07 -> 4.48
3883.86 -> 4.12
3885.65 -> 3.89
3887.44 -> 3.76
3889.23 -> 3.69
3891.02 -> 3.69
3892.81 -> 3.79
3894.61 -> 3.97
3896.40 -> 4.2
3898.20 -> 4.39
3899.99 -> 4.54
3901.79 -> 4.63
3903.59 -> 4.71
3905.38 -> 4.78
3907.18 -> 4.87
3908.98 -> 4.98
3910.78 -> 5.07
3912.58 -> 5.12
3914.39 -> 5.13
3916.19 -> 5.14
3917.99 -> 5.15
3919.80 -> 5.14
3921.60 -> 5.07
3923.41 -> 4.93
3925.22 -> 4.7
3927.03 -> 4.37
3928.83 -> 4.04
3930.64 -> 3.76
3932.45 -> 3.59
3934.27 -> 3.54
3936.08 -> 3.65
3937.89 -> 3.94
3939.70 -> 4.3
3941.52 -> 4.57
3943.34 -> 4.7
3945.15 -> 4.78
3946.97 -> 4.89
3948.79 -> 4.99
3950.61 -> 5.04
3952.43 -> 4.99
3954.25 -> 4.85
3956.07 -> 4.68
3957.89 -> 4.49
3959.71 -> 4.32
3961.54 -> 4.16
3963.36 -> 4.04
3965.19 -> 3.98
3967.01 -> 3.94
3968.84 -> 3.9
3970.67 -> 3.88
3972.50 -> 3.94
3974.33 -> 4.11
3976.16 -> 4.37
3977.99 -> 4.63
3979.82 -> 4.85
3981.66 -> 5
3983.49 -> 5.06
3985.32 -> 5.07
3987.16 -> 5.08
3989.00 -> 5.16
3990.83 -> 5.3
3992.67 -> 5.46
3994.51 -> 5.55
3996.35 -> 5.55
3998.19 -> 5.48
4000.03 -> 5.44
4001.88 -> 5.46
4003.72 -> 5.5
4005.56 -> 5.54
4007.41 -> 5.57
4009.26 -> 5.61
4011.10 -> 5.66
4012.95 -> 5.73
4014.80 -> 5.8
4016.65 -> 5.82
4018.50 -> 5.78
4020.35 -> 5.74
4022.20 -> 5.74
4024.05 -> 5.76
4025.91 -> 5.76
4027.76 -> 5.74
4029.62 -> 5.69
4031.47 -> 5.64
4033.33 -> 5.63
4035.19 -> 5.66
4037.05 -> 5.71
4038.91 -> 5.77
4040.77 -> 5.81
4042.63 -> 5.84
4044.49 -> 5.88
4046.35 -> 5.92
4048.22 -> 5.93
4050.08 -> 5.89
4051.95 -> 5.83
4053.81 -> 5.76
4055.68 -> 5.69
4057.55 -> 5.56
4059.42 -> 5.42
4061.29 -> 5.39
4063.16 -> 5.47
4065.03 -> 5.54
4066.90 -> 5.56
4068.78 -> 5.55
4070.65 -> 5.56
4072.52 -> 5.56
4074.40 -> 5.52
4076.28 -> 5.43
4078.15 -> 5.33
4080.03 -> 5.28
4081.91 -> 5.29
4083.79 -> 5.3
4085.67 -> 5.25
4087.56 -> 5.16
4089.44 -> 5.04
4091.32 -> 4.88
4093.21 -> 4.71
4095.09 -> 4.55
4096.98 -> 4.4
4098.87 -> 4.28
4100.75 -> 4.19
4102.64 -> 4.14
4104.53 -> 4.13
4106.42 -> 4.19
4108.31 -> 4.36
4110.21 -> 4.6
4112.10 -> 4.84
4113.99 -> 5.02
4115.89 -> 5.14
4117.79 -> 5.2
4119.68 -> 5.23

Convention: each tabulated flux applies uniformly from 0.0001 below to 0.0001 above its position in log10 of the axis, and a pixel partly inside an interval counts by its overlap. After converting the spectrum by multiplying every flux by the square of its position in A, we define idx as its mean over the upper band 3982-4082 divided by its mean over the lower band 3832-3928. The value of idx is 1.2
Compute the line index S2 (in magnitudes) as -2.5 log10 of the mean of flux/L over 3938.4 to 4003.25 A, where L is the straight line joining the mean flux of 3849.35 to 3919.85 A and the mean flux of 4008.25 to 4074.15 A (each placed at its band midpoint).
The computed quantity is 0.16 mag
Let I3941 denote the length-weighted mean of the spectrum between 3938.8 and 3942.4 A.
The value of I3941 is 4.43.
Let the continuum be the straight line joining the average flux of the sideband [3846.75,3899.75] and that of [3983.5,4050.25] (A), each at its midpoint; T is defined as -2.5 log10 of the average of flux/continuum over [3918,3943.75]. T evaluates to 0.240 mag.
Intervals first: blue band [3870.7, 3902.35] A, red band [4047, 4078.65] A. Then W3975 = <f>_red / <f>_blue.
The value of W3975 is 1.2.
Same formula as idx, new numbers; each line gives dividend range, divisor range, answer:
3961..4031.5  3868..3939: 1.13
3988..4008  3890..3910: 1.30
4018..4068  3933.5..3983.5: 1.35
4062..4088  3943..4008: 1.18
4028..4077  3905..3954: 1.30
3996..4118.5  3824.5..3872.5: 1.27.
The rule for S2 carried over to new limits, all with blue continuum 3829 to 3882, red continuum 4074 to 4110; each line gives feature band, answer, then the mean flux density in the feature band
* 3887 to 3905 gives 0.19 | 4.17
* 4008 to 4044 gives -0.18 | 5.73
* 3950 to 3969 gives 0.12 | 4.41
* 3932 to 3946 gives 0.19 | 4.15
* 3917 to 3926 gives -0.01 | 5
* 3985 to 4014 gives -0.12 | 5.46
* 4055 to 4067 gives -0.15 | 5.51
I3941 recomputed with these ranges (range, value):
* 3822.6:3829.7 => 3.56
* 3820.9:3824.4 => 4.04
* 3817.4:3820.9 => 4.29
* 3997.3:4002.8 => 5.46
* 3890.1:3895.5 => 3.81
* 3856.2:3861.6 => 5.35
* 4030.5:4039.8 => 5.68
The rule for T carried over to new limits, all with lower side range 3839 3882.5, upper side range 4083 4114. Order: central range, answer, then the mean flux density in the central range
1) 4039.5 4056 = -0.21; 5.84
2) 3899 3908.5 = 0.13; 4.72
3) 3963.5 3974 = 0.28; 3.94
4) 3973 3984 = 0.10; 4.63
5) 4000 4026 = -0.15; 5.66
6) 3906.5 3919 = 0.05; 5.07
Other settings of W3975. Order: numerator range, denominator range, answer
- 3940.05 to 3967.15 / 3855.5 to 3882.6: 0.73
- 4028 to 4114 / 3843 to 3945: 1.07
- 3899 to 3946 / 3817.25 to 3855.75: 1.21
